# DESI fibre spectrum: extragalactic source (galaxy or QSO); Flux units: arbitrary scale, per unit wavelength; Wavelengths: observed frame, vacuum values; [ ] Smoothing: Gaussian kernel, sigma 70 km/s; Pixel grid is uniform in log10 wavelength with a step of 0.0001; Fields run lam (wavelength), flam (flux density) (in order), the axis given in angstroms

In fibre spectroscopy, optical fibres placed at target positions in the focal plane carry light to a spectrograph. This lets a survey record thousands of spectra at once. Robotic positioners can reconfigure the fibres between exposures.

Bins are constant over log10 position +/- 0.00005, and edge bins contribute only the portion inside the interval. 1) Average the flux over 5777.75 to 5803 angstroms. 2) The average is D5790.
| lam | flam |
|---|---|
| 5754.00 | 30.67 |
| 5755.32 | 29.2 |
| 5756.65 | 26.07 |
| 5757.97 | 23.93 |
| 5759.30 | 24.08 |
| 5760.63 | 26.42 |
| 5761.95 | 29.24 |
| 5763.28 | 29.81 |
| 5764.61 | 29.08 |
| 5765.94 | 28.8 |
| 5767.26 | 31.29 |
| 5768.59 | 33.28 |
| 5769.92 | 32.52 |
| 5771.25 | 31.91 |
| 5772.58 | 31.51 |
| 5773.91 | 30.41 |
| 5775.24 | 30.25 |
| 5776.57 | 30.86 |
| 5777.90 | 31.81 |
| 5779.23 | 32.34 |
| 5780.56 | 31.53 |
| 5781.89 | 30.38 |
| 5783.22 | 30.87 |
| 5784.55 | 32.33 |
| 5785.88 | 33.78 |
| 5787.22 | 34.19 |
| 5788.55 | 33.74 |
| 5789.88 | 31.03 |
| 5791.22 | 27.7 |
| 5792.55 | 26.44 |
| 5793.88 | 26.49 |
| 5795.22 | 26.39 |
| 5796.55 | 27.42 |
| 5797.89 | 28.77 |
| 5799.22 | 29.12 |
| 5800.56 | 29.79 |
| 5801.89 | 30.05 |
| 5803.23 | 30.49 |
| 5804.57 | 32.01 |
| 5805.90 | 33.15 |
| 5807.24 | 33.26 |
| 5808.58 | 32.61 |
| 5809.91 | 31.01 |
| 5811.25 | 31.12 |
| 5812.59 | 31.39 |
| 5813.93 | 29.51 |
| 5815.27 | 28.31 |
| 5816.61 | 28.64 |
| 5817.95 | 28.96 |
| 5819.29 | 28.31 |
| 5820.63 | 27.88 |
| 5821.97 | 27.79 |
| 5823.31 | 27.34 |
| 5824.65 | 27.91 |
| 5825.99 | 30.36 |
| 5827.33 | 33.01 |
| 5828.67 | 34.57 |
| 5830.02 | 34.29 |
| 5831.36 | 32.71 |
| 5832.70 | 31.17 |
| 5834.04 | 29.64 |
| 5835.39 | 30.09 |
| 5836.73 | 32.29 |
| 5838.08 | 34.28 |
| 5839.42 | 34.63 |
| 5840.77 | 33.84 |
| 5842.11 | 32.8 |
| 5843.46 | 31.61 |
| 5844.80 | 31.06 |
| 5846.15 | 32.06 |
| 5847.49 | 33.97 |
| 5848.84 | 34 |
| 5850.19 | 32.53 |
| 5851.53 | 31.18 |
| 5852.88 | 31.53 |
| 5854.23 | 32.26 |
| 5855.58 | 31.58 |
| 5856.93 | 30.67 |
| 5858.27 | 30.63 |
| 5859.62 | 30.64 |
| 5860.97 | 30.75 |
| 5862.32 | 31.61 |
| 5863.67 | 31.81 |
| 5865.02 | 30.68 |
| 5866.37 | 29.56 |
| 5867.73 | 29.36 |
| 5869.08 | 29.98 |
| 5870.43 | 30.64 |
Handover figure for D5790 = 30.2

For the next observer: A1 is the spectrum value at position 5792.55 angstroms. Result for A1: 26.44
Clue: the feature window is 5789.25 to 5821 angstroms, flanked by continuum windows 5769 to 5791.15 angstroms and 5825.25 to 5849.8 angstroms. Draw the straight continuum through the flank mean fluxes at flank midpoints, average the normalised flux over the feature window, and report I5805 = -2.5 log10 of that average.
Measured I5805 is 0.09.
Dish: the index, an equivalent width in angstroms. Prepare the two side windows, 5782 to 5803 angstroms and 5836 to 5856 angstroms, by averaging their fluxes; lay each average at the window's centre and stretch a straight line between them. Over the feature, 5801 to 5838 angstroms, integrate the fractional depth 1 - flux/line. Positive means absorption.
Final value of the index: 0.7 angstroms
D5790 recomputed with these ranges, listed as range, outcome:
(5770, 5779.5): 31.3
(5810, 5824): 29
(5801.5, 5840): 30.9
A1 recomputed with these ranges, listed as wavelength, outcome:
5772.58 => 31.51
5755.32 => 29.2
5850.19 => 32.53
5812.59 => 31.39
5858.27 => 30.63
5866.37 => 29.56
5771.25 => 31.91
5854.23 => 32.26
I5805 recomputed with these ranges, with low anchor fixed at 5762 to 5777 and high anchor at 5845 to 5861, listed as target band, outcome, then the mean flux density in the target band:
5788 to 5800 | 0.09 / 28.5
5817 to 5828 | 0.09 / 29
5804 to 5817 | 0.01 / 31.1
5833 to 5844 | -0.02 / 32.3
